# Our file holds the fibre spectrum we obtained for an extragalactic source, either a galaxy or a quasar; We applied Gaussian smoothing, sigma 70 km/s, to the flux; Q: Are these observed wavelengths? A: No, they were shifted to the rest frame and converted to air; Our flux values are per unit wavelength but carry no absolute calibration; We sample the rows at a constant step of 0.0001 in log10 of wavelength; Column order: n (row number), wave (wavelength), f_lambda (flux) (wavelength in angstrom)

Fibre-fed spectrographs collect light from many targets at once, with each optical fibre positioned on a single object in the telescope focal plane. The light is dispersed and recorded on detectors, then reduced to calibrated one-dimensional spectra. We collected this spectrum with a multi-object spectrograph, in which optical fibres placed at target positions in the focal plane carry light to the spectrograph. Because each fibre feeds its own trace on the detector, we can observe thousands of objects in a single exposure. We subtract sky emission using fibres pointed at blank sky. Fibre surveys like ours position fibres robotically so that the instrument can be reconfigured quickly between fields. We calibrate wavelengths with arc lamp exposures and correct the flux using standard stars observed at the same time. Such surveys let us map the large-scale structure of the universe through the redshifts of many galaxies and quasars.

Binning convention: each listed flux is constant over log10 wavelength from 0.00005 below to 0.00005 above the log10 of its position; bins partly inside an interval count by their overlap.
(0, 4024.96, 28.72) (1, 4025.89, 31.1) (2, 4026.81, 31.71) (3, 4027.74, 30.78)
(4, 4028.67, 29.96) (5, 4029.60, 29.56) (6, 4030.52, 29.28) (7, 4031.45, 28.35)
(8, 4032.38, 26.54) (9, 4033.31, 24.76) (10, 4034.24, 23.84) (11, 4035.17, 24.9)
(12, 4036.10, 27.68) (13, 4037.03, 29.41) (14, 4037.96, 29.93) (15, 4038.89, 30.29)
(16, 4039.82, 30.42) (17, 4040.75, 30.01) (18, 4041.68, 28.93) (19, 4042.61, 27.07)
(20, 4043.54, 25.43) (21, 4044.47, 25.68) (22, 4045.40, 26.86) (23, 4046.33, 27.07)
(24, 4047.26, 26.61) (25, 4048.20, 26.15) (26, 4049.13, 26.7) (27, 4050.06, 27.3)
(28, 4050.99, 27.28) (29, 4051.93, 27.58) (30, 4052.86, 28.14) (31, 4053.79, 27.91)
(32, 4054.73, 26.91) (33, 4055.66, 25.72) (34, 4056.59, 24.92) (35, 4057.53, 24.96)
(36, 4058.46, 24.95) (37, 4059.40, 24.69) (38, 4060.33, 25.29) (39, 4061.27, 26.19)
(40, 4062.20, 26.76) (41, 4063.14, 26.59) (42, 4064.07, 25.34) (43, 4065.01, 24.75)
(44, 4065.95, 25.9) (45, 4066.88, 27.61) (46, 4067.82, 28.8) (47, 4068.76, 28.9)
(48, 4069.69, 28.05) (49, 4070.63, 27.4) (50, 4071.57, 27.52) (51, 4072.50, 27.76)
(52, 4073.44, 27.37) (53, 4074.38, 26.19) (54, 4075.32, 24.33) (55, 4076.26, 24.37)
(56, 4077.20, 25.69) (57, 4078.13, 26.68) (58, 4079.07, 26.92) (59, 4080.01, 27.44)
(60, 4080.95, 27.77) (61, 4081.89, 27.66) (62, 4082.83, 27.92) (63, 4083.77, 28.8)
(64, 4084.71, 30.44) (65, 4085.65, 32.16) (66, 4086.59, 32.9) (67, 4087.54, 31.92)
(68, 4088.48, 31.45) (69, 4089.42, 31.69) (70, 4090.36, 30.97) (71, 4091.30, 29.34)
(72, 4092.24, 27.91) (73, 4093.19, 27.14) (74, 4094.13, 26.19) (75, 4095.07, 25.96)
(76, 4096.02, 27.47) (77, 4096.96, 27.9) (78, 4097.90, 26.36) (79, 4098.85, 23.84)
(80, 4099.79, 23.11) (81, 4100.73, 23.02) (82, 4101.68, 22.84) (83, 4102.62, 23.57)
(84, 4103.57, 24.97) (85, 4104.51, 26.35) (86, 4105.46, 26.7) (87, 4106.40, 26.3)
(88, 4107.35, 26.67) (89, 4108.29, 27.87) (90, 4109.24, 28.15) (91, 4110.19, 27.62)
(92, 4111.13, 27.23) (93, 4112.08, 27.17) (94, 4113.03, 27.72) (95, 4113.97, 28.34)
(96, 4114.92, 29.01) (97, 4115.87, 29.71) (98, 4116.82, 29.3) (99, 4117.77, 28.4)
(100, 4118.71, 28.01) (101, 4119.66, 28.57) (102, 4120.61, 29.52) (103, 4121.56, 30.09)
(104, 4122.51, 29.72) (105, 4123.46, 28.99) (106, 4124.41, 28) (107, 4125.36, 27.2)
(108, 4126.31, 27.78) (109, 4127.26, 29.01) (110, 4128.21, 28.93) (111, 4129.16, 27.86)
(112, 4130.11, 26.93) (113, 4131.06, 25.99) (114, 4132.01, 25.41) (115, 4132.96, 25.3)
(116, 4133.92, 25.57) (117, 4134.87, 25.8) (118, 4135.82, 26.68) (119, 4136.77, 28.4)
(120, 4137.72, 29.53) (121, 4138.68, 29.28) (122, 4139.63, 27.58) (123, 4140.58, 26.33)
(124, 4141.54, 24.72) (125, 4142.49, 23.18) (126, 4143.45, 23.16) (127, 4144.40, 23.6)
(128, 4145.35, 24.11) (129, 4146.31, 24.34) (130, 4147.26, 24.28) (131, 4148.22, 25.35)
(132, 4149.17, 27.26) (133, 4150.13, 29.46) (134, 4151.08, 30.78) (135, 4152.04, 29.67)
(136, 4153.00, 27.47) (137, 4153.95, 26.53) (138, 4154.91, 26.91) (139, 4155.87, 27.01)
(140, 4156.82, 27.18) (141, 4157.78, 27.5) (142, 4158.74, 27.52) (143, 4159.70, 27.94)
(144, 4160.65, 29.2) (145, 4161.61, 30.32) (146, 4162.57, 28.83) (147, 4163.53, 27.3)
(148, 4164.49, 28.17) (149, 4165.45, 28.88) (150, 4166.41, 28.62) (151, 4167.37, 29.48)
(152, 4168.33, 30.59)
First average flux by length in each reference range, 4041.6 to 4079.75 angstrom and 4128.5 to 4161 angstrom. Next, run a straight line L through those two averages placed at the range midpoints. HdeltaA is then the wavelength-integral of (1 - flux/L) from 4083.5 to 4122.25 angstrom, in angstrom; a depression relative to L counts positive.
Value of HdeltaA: -1.81 angstrom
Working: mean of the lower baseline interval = 26.6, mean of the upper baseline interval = 26.7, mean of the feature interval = 27.9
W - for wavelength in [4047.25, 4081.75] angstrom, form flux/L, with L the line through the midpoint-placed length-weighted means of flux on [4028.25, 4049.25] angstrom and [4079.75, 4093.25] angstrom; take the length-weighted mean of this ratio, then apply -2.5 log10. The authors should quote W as 0.09 mag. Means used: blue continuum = 27.6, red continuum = 29.8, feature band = 26.6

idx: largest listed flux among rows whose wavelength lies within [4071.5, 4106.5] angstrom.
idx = 32.9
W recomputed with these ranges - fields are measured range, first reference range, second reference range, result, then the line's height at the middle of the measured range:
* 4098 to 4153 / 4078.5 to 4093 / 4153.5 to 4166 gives 0.070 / 28.7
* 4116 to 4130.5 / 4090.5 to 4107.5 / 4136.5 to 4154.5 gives -0.092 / 26.3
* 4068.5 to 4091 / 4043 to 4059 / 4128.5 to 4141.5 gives -0.071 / 26.6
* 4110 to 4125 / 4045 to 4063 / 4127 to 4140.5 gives -0.059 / 27.1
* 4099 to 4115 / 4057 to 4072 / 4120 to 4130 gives 0.073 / 28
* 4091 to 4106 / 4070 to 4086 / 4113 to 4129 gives 0.092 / 28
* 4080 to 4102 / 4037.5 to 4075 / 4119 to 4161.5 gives -0.037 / 27.1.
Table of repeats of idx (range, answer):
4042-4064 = 28.14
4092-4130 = 30.09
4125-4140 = 29.53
